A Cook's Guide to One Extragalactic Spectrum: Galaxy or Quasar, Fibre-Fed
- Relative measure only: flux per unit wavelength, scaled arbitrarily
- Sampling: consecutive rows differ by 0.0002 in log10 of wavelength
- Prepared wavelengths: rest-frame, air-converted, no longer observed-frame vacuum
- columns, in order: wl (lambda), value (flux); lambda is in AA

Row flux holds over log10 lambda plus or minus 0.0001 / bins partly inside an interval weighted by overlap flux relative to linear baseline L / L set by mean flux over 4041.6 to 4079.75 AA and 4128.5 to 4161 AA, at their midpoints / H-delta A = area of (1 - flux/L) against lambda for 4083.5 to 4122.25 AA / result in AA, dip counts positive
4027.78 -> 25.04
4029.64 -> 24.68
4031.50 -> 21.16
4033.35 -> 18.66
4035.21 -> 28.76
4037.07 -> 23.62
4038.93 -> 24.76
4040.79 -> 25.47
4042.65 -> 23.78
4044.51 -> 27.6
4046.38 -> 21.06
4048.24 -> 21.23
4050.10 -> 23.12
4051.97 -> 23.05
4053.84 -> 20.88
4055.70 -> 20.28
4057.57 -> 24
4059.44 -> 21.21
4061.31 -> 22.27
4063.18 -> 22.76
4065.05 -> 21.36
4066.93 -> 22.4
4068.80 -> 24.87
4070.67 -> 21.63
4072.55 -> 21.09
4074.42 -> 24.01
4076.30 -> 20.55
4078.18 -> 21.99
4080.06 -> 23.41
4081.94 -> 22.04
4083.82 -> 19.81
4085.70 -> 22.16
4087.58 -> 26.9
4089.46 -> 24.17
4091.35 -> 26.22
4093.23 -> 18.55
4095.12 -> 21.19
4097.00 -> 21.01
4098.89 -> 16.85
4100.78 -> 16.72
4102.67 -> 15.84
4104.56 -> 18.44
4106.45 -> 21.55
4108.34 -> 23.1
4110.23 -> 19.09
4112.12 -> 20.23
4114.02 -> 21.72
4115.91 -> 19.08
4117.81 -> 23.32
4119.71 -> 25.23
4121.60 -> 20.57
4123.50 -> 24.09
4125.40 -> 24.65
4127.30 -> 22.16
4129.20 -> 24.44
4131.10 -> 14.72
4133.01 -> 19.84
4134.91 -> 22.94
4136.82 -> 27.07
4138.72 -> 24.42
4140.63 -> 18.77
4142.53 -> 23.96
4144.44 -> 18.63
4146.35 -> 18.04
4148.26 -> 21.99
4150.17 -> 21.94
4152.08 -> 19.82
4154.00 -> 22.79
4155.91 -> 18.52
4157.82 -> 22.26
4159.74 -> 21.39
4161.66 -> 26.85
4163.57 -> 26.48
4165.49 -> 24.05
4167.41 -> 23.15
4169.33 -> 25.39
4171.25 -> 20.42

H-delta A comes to 1.5 AA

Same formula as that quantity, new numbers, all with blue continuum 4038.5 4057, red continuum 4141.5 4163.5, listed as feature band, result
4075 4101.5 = 1.10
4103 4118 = 1.18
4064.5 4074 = 0.17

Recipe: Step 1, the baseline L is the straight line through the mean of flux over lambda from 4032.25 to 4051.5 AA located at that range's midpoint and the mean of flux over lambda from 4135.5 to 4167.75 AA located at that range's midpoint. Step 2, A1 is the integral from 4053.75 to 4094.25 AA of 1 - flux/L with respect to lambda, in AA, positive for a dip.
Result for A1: 1.6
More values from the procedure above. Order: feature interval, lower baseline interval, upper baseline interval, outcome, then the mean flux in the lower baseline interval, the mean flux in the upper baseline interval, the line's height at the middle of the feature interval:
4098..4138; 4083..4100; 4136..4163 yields 1.5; 21.8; 21.9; 21.9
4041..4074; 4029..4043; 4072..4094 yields 1.0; 23.9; 22.6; 23.3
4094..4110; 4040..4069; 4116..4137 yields 2.2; 22.8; 22.3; 22.5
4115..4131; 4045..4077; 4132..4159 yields -0.6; 22.2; 21.5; 21.7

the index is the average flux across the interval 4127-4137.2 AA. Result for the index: 21.5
